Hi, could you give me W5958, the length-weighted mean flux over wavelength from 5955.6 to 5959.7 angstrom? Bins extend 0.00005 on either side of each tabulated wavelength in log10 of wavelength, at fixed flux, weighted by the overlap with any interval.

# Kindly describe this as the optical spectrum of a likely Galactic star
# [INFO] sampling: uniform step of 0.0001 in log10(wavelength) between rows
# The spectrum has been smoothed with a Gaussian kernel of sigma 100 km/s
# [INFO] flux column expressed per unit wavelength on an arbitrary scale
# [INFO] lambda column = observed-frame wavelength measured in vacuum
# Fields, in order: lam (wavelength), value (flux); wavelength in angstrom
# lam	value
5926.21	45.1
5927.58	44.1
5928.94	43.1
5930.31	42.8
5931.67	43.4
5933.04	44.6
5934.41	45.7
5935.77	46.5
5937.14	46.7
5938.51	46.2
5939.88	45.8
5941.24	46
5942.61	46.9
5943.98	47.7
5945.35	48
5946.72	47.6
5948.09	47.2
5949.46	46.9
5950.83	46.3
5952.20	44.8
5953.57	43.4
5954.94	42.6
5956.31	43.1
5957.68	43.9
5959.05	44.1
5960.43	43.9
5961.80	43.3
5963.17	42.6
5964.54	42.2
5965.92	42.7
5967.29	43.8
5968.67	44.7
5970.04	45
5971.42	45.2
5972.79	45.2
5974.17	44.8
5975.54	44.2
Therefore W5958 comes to 43.7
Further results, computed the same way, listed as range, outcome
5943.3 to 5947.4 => 47.7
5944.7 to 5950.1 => 47.4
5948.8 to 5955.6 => 44.8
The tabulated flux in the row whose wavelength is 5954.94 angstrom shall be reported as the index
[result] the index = 42.6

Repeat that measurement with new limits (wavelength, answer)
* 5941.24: 46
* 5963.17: 42.6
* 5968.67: 44.7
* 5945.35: 48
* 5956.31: 43.1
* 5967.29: 43.8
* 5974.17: 44.8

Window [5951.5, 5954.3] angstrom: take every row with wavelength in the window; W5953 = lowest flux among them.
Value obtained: 43.4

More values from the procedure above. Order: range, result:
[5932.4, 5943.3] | 44.6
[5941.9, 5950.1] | 46.9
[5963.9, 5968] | 42.2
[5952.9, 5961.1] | 42.6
